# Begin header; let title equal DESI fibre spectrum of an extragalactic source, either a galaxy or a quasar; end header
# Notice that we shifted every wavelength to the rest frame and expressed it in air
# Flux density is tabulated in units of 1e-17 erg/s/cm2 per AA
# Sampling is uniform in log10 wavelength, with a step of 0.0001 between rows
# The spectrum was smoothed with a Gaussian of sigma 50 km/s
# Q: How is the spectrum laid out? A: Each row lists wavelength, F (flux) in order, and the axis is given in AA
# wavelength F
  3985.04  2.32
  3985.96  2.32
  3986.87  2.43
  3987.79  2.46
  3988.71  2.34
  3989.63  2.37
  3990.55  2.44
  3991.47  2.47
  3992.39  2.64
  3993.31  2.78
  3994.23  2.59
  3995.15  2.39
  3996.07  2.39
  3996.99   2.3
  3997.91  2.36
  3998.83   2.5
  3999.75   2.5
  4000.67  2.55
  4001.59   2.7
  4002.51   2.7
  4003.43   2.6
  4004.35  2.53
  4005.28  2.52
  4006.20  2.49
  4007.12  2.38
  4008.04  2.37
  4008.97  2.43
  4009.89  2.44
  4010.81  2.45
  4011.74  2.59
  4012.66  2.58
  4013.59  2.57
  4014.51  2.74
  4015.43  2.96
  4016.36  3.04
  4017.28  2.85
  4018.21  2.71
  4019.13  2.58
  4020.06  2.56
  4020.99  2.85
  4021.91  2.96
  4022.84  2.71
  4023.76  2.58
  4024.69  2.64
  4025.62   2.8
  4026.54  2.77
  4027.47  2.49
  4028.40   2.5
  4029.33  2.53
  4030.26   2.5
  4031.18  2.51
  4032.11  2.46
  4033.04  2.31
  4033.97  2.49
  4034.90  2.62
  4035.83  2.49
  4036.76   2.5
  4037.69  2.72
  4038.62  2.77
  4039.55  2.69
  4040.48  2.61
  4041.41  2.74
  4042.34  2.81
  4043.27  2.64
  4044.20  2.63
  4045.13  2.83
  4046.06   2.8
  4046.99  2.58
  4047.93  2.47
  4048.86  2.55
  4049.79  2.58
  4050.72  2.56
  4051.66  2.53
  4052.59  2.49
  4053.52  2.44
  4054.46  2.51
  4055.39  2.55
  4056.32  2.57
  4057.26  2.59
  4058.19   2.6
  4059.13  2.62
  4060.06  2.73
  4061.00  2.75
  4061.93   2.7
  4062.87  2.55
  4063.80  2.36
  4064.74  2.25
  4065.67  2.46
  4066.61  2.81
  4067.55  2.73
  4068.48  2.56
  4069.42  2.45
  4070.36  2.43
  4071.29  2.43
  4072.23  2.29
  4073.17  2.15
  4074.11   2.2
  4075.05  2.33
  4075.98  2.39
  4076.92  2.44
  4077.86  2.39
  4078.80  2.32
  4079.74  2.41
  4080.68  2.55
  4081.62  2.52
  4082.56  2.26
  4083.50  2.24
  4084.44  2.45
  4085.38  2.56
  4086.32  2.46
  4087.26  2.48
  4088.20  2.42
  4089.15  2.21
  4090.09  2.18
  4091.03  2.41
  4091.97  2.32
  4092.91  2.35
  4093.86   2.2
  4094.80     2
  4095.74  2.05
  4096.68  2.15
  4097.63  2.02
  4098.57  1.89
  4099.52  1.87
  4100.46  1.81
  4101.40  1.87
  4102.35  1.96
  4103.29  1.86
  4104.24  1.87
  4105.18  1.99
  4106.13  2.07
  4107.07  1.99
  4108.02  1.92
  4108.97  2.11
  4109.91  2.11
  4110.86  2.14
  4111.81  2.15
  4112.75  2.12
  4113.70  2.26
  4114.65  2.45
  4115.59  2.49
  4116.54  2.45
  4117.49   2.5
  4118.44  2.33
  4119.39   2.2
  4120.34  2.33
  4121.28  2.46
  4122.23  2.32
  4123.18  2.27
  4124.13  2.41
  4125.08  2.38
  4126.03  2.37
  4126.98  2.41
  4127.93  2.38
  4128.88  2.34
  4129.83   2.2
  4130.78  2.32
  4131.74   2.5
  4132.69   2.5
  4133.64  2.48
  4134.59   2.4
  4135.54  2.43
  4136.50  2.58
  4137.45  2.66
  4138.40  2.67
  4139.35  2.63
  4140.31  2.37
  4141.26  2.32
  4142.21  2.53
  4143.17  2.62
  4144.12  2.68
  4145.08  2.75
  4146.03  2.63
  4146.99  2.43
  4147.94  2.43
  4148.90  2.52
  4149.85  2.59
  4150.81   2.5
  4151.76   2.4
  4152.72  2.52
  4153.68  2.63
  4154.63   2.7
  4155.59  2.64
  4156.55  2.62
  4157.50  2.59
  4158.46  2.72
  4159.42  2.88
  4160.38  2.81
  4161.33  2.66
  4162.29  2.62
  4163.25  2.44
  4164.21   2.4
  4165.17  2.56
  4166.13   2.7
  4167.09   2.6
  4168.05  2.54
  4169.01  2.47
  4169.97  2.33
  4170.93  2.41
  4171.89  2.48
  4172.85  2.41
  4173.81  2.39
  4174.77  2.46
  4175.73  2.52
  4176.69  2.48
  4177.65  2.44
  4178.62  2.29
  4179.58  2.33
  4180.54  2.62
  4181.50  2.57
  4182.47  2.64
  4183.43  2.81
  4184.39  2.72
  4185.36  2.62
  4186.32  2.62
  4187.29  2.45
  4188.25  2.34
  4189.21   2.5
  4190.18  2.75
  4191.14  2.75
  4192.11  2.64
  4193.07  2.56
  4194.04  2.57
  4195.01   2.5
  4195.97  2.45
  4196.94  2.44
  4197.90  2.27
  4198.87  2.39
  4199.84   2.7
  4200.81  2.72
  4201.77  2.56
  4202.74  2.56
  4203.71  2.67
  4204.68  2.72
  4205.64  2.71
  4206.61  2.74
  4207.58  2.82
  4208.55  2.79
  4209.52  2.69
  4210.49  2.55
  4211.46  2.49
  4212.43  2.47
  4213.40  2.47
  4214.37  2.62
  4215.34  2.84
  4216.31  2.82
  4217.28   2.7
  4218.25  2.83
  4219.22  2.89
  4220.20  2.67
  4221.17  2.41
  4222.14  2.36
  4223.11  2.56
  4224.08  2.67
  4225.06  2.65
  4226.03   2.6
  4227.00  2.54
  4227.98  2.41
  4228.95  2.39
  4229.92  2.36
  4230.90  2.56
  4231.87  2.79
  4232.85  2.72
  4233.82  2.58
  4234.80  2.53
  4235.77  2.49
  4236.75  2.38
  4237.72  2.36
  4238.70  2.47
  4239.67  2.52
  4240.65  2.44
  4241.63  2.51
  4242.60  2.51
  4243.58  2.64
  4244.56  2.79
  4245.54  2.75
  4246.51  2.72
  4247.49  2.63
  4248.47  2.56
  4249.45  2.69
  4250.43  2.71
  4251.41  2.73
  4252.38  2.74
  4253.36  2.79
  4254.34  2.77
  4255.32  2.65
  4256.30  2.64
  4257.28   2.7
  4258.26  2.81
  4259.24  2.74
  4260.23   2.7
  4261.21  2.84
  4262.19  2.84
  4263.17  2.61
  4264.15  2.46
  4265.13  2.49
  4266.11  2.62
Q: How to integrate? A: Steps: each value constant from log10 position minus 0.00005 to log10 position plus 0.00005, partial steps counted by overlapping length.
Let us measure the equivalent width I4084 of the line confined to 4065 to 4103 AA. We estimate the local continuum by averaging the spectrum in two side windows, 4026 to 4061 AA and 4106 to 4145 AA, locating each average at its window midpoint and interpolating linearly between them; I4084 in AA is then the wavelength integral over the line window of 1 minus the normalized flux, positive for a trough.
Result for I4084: 2.8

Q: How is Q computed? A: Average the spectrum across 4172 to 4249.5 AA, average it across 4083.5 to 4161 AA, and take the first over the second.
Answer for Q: 1.09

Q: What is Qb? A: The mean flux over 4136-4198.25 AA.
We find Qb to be 2.55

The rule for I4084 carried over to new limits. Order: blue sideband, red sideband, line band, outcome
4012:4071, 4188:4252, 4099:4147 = 5.46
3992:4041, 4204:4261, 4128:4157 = 1.05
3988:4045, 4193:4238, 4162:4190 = 0.83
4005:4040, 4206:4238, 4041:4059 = 0.03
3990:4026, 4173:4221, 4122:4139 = 1.09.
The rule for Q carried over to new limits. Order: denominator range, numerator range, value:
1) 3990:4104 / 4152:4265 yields 1.04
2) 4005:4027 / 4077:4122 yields 0.84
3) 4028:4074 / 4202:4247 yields 1.02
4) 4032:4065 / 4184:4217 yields 1.01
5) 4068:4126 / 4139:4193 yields 1.14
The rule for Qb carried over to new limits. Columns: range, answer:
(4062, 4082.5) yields 2.43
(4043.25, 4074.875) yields 2.54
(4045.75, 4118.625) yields 2.34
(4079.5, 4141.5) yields 2.28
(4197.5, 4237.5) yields 2.6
